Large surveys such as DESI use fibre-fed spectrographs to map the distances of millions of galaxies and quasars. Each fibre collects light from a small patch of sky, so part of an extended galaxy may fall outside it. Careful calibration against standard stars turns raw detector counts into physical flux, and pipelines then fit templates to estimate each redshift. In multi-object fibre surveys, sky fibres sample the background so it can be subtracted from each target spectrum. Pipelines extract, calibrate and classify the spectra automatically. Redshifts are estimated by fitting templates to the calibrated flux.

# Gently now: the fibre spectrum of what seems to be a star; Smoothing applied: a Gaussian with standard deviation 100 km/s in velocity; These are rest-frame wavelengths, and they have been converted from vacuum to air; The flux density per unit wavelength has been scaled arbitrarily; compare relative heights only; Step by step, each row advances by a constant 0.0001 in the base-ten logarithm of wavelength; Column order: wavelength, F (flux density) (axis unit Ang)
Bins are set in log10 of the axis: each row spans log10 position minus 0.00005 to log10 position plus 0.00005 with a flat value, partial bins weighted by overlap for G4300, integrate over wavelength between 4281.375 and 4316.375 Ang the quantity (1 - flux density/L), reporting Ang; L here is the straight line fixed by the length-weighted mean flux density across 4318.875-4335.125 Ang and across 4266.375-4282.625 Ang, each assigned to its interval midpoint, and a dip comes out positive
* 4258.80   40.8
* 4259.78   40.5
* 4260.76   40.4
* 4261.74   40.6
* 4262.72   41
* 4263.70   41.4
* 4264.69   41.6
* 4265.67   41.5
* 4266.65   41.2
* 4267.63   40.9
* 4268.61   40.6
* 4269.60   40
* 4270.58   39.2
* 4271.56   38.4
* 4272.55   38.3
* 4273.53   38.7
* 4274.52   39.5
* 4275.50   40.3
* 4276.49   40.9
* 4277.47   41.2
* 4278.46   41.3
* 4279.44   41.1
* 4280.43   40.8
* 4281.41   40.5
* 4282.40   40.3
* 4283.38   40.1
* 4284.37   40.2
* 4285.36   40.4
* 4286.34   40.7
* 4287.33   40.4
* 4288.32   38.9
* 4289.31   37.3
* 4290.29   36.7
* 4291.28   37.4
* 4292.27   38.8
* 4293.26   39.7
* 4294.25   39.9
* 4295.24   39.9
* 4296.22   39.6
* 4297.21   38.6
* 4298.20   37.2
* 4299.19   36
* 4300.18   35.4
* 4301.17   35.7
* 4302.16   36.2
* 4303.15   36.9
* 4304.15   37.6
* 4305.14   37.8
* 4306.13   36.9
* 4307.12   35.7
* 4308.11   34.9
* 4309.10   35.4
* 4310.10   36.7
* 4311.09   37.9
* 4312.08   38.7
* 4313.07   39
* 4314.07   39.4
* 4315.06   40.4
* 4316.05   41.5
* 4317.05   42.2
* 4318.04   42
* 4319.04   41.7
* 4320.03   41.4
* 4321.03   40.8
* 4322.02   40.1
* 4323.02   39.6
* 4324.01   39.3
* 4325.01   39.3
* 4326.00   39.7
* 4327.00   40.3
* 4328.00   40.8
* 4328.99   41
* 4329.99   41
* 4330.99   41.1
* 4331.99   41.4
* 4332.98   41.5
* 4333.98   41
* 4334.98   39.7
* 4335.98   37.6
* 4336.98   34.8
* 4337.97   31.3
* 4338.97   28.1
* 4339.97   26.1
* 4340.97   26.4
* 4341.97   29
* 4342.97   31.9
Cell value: 1.8 Ang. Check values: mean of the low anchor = 40.2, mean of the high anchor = 40.6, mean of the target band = 38.3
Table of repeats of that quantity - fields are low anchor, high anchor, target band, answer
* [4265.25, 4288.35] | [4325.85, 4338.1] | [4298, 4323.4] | 0.9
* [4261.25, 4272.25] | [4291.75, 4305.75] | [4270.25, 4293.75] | -0.2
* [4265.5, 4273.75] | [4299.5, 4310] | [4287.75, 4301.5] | -0.3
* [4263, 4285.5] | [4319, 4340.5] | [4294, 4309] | 0.9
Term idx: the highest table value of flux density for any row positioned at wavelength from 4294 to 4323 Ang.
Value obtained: 42.2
